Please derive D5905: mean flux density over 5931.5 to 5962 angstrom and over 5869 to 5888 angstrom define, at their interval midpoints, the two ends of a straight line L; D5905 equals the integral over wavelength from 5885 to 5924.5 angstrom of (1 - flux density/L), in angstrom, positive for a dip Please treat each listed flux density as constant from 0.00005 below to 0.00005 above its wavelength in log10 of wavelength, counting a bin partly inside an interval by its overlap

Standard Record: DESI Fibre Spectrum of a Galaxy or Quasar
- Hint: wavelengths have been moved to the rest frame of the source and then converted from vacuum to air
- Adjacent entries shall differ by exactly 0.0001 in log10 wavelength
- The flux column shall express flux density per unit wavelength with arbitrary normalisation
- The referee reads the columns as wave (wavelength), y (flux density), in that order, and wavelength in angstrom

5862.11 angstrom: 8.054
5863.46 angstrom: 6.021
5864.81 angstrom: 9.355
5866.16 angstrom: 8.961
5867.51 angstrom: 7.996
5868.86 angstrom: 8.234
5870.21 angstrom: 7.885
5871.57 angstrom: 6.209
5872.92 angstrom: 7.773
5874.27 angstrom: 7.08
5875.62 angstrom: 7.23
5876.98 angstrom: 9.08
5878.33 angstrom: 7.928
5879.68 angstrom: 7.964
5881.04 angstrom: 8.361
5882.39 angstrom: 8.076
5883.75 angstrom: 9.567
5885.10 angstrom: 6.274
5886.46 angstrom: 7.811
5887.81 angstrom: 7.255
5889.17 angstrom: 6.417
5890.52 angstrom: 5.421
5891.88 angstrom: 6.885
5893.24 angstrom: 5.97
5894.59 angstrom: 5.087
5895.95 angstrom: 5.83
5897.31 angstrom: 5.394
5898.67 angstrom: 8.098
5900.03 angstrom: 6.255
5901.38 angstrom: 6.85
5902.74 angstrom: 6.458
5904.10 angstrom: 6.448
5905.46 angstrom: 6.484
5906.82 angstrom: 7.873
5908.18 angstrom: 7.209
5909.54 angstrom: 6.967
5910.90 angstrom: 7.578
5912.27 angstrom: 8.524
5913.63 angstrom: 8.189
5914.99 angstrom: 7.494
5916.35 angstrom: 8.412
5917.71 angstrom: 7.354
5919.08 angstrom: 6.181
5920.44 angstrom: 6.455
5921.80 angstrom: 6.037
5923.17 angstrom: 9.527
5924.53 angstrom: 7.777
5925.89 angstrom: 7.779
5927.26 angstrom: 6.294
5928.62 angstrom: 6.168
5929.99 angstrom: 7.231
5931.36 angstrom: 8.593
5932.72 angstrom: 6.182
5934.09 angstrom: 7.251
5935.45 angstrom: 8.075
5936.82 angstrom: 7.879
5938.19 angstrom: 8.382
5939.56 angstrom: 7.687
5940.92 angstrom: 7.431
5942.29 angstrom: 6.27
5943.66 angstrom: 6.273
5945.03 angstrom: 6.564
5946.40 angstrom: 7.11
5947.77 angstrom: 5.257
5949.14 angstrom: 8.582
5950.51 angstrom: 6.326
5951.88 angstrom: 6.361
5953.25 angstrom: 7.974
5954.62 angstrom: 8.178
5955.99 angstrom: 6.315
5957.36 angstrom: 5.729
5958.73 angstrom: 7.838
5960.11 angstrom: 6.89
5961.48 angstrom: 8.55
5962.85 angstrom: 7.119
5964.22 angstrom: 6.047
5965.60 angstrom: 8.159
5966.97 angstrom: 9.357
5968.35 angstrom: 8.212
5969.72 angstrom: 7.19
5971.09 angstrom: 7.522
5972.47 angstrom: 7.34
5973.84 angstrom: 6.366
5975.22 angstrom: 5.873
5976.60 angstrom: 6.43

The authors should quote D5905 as 3.1 angstrom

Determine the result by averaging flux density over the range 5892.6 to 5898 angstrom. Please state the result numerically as 5.57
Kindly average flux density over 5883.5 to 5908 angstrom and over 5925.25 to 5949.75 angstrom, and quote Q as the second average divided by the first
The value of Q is 1.08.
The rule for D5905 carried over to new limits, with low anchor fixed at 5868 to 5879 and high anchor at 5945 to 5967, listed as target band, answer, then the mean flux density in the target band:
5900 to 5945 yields 0.6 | 7.26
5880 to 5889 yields -0.2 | 7.81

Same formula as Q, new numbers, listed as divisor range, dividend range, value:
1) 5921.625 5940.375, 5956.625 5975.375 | 0.97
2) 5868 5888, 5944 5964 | 0.90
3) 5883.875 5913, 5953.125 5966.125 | 1.07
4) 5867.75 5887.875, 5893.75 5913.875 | 0.88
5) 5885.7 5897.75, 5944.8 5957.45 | 1.11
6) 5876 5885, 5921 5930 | 0.87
